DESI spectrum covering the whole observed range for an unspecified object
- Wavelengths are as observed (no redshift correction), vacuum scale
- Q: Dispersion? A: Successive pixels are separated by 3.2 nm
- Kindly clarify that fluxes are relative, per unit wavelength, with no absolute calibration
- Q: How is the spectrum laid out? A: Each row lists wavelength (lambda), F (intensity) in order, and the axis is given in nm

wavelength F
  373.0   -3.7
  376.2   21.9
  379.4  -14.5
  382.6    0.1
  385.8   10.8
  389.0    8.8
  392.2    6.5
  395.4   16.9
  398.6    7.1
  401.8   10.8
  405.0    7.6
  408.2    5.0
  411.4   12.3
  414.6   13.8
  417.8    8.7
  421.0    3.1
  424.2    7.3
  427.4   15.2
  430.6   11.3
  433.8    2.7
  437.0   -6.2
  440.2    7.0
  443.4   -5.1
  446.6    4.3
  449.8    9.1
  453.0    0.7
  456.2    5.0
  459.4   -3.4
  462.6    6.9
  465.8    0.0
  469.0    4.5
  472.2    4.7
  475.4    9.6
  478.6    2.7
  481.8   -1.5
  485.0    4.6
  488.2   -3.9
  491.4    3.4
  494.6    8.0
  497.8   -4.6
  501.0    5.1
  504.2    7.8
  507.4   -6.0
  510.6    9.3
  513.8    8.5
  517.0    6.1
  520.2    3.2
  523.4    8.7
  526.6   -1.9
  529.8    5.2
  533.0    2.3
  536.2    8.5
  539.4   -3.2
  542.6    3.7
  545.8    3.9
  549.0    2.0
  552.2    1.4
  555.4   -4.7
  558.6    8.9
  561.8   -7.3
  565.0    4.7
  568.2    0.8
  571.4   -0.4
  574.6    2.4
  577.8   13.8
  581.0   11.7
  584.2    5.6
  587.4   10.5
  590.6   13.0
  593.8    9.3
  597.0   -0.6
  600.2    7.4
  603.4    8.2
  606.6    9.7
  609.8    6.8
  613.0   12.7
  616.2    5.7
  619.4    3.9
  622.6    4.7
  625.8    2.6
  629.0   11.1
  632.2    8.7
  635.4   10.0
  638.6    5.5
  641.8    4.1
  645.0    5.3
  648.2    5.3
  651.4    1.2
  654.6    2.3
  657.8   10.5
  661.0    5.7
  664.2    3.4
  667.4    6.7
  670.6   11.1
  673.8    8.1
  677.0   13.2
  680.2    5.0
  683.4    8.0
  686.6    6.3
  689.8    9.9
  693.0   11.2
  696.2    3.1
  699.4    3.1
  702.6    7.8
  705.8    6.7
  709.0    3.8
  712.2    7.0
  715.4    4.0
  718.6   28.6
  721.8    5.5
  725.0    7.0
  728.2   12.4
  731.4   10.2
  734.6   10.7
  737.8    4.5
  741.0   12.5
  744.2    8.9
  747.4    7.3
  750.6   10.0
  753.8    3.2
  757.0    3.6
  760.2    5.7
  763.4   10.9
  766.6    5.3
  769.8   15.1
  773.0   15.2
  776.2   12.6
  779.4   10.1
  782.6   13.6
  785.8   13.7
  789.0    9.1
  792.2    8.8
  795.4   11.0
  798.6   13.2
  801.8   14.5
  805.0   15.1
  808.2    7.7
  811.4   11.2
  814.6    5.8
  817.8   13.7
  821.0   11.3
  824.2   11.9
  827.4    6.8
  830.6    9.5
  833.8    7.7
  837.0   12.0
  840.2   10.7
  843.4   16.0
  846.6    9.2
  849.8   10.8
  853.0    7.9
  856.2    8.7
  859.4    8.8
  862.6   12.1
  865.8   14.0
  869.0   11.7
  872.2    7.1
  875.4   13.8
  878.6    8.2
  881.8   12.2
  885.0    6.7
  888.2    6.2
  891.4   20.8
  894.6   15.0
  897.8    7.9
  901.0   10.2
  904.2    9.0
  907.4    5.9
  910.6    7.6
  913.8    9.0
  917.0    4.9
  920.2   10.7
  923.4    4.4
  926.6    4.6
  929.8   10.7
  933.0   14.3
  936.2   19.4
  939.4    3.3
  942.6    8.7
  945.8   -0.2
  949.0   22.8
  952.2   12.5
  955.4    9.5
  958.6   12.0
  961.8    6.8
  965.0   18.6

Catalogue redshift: 0.928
